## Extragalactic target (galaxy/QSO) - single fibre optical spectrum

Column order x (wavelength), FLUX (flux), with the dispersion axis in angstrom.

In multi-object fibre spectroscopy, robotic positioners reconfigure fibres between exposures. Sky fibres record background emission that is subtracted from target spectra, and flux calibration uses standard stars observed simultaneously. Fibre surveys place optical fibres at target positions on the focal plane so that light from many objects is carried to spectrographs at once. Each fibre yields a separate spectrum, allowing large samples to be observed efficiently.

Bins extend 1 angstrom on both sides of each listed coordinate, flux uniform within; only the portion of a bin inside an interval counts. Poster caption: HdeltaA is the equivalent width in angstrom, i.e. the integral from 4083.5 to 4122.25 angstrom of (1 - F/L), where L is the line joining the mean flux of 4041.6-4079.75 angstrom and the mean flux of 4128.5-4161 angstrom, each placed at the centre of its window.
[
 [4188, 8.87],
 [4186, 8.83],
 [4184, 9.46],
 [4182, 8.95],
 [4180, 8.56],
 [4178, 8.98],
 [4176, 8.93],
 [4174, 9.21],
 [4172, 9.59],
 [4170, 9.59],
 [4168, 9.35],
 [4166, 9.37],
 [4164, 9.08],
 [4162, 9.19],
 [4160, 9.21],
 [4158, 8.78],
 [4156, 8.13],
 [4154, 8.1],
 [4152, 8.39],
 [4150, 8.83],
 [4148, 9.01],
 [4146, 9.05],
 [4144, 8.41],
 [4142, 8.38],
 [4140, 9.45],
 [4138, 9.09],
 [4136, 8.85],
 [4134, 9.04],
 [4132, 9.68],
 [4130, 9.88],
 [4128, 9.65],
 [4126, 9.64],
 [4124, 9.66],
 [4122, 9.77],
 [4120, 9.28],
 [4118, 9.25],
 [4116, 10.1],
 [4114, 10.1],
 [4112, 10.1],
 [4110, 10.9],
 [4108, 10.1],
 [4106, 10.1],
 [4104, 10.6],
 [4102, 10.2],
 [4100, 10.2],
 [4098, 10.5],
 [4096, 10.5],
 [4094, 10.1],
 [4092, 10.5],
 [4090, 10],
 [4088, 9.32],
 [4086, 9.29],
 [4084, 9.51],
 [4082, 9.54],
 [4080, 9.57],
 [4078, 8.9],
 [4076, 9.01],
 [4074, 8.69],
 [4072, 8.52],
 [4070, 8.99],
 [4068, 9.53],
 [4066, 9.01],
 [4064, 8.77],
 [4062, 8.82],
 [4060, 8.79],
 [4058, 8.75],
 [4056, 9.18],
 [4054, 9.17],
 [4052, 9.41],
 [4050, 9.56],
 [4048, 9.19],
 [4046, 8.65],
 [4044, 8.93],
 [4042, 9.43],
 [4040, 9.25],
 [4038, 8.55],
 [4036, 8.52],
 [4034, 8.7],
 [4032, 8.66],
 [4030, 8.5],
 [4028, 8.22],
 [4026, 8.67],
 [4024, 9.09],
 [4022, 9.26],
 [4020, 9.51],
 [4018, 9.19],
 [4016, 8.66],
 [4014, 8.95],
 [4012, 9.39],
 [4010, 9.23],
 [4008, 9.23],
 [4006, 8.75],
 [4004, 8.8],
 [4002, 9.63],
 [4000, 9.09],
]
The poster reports -4.6 angstrom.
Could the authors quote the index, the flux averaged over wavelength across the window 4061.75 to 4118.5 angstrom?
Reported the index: 9.7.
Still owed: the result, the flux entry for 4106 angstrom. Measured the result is 10.1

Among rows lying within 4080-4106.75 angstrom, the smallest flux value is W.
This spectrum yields 9.29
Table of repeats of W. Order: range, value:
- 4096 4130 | 9.25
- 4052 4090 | 8.52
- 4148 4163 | 8.1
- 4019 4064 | 8.22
